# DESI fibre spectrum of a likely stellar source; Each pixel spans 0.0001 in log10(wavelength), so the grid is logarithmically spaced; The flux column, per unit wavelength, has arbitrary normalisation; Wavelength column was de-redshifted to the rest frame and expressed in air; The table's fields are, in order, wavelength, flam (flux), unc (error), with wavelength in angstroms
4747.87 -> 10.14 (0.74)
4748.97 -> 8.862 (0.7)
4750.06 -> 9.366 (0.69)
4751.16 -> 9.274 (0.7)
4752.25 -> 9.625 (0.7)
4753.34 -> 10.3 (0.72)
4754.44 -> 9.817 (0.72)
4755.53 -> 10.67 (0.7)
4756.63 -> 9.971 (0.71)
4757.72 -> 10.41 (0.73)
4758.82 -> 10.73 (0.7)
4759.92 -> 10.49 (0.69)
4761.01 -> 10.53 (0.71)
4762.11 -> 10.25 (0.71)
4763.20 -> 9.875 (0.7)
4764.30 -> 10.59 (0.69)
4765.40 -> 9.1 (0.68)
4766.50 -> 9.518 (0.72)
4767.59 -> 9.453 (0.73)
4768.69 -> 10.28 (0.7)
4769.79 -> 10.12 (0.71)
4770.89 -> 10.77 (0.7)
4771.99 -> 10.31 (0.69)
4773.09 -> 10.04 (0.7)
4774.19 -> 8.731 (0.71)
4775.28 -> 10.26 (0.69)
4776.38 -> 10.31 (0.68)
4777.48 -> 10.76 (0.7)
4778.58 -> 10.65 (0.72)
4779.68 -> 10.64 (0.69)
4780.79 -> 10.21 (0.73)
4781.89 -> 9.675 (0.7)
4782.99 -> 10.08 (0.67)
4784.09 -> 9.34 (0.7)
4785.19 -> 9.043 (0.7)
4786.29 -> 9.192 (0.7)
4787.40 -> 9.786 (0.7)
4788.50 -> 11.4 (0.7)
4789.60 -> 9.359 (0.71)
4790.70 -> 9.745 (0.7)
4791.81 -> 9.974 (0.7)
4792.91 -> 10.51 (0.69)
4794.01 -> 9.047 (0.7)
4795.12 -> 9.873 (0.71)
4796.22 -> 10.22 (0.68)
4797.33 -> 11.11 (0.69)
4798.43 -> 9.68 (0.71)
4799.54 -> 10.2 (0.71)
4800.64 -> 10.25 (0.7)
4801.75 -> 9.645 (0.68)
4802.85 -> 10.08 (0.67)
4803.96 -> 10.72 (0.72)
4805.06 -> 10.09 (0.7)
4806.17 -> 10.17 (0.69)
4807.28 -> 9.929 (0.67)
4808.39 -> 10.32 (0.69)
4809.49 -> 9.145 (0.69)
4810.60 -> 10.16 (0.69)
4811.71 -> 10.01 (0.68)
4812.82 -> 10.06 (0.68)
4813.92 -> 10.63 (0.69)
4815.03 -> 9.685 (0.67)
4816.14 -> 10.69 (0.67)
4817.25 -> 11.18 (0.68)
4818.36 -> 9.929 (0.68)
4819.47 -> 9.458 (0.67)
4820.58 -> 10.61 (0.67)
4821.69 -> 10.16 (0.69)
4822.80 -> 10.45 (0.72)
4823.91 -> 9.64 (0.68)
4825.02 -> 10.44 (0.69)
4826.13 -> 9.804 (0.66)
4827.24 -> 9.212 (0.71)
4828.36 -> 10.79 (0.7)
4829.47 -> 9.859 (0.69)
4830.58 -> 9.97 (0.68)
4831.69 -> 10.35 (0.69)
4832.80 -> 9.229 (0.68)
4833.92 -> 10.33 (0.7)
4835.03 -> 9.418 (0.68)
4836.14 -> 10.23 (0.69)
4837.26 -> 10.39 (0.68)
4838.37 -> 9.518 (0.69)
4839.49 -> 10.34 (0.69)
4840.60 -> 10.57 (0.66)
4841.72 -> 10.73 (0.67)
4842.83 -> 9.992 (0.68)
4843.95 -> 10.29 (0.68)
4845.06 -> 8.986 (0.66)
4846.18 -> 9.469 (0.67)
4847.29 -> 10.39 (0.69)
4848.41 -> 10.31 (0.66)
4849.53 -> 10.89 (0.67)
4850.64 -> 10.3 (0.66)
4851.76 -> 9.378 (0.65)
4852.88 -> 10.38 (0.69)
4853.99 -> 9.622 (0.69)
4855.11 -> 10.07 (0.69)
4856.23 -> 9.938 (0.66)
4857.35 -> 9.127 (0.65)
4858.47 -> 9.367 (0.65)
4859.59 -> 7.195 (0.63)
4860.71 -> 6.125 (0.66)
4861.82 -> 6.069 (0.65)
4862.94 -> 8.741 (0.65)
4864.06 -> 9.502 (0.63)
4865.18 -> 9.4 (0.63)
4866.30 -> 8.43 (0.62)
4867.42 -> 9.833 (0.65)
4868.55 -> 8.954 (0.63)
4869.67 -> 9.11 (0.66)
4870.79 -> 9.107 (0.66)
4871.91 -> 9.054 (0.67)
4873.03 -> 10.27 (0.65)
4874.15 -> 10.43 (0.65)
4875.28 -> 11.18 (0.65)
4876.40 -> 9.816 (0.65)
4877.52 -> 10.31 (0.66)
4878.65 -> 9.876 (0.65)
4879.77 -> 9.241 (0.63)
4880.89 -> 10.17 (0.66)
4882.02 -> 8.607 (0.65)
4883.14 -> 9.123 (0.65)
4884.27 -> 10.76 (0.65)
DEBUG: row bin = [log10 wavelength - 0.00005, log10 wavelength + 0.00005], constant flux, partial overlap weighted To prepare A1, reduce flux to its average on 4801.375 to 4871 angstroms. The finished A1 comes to 9.76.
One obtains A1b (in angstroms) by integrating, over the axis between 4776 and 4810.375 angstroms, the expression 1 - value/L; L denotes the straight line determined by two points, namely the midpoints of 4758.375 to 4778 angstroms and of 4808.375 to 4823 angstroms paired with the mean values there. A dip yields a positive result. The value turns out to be 0.4 angstroms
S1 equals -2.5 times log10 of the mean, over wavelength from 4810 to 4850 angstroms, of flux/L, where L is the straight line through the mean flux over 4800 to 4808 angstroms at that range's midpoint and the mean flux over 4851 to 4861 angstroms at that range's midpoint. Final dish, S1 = -0.05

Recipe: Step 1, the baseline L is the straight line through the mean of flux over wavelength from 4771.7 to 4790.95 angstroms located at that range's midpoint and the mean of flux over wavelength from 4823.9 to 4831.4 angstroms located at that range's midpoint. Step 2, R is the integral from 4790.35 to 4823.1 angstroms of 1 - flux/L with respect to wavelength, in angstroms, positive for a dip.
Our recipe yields -0.4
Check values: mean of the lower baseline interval 9.98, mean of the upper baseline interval 10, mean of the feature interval 10.1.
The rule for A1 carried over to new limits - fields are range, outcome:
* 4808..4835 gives 10.1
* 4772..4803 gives 10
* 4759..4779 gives 10.1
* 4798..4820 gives 10.1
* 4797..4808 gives 10.2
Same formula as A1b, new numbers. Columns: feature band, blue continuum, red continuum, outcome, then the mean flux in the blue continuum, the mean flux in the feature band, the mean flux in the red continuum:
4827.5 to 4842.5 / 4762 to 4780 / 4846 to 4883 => -0.8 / 10.1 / 10.1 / 9.41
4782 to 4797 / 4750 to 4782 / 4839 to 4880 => 0.2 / 10.1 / 9.83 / 9.54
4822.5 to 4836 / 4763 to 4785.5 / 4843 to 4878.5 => -0.4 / 10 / 9.96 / 9.43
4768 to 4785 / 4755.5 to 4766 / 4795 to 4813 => 0.1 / 10.2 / 10.1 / 10.1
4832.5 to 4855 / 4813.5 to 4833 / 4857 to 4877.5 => -1.0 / 10.1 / 10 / 9.02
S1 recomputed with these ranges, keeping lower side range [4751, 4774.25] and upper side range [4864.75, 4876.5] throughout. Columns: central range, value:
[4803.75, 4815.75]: -0.02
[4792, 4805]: -0.02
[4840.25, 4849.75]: -0.05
